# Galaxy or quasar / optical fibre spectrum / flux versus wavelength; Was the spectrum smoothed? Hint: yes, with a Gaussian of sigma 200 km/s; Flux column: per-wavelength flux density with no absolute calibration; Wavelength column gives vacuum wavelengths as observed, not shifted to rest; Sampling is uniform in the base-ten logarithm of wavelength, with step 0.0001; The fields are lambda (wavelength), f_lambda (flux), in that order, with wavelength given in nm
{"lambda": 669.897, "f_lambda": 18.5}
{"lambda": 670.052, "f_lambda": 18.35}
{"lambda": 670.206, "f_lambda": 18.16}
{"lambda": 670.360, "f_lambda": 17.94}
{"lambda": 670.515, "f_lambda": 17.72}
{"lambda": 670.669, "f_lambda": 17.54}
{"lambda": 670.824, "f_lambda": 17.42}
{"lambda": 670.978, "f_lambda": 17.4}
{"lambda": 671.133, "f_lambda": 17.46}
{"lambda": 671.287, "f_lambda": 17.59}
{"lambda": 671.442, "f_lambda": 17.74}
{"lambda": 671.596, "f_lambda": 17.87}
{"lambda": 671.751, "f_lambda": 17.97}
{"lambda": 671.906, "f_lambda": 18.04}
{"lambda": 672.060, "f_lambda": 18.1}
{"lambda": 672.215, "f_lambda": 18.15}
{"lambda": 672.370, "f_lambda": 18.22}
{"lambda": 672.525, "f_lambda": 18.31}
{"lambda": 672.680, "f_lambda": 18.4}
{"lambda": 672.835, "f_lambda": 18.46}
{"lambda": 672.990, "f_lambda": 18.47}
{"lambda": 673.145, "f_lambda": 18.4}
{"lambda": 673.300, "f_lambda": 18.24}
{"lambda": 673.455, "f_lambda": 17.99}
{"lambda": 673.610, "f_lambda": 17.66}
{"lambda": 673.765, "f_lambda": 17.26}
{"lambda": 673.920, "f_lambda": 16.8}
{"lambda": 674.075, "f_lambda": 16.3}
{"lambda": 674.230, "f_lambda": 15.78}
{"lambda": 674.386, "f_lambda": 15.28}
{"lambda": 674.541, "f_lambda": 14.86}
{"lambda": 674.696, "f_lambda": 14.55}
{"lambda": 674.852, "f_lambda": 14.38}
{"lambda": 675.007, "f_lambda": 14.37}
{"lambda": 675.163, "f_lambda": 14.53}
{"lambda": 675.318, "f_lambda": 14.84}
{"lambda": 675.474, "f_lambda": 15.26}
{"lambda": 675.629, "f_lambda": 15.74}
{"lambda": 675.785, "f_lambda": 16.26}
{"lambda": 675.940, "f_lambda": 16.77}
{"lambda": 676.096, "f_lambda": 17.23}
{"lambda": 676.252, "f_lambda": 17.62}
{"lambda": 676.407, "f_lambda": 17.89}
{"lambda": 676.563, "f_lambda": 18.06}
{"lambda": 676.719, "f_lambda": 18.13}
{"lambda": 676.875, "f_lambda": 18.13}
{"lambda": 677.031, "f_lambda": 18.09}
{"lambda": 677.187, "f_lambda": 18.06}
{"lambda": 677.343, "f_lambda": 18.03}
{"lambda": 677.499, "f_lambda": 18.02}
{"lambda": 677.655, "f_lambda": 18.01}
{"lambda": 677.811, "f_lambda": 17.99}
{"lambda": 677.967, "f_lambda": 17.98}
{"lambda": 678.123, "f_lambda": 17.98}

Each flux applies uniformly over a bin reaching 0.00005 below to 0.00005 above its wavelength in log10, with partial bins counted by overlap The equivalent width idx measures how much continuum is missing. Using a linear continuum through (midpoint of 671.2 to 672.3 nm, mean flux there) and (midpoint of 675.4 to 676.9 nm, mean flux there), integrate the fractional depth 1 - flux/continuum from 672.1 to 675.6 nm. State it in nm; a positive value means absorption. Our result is 0.18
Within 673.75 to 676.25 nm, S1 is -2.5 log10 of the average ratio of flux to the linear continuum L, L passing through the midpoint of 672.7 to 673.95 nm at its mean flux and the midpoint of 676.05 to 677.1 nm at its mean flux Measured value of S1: 0.147 mag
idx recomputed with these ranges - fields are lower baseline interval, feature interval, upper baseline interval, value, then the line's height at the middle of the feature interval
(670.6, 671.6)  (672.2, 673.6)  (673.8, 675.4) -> -0.164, 16.4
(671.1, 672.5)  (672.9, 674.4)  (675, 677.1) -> 0.008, 17.4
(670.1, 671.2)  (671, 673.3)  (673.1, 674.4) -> -0.087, 17.4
